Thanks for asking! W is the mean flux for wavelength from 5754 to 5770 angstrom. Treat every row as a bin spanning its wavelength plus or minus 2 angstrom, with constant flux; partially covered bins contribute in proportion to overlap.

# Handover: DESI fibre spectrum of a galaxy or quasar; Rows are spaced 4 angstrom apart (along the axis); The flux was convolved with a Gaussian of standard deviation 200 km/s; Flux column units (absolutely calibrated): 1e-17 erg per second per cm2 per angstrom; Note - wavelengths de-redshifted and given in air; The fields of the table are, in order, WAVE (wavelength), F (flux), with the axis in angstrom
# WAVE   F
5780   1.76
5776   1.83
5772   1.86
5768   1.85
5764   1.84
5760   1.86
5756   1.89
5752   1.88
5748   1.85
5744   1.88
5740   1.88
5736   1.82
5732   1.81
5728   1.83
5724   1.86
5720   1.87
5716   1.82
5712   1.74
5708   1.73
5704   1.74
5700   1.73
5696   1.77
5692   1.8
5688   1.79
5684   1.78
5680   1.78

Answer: 1.86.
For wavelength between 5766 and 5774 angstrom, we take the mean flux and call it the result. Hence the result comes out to 1.85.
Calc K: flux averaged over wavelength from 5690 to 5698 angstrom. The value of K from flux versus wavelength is 1.79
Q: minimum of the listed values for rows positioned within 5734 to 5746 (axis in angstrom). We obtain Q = 1.82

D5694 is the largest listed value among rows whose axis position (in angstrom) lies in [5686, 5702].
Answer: 1.8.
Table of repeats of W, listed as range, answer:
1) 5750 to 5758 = 1.88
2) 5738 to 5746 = 1.88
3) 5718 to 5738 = 1.84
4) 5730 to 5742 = 1.84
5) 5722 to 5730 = 1.85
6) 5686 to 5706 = 1.77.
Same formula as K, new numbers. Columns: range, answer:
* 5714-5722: 1.85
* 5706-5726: 1.8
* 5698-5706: 1.73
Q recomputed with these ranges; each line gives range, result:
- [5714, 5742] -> 1.81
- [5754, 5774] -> 1.84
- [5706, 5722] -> 1.73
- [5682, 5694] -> 1.78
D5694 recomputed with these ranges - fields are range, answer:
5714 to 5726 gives 1.87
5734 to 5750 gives 1.88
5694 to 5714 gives 1.77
